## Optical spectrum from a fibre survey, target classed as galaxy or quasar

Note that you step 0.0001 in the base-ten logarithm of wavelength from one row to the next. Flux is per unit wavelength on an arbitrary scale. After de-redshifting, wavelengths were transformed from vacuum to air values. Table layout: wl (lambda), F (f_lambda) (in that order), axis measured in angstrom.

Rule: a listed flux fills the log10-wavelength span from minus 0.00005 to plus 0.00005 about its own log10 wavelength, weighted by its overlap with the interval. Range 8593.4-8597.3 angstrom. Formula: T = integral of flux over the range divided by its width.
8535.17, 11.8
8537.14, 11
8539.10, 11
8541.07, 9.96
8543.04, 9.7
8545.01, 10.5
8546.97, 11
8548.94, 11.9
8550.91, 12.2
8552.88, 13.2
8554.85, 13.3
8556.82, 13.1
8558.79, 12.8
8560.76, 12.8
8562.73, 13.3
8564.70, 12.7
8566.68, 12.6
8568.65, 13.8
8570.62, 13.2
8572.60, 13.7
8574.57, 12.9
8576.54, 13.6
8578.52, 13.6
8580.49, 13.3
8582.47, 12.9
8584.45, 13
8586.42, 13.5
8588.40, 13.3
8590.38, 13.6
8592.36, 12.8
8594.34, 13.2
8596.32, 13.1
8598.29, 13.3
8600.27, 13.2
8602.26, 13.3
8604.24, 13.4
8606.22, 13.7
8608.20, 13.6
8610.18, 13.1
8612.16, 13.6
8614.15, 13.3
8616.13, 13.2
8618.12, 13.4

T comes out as 13.1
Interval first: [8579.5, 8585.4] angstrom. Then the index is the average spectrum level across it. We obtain 13.1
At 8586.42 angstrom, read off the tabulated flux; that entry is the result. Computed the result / 13.5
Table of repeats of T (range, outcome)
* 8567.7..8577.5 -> 13.4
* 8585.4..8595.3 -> 13.3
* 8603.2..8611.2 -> 13.5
